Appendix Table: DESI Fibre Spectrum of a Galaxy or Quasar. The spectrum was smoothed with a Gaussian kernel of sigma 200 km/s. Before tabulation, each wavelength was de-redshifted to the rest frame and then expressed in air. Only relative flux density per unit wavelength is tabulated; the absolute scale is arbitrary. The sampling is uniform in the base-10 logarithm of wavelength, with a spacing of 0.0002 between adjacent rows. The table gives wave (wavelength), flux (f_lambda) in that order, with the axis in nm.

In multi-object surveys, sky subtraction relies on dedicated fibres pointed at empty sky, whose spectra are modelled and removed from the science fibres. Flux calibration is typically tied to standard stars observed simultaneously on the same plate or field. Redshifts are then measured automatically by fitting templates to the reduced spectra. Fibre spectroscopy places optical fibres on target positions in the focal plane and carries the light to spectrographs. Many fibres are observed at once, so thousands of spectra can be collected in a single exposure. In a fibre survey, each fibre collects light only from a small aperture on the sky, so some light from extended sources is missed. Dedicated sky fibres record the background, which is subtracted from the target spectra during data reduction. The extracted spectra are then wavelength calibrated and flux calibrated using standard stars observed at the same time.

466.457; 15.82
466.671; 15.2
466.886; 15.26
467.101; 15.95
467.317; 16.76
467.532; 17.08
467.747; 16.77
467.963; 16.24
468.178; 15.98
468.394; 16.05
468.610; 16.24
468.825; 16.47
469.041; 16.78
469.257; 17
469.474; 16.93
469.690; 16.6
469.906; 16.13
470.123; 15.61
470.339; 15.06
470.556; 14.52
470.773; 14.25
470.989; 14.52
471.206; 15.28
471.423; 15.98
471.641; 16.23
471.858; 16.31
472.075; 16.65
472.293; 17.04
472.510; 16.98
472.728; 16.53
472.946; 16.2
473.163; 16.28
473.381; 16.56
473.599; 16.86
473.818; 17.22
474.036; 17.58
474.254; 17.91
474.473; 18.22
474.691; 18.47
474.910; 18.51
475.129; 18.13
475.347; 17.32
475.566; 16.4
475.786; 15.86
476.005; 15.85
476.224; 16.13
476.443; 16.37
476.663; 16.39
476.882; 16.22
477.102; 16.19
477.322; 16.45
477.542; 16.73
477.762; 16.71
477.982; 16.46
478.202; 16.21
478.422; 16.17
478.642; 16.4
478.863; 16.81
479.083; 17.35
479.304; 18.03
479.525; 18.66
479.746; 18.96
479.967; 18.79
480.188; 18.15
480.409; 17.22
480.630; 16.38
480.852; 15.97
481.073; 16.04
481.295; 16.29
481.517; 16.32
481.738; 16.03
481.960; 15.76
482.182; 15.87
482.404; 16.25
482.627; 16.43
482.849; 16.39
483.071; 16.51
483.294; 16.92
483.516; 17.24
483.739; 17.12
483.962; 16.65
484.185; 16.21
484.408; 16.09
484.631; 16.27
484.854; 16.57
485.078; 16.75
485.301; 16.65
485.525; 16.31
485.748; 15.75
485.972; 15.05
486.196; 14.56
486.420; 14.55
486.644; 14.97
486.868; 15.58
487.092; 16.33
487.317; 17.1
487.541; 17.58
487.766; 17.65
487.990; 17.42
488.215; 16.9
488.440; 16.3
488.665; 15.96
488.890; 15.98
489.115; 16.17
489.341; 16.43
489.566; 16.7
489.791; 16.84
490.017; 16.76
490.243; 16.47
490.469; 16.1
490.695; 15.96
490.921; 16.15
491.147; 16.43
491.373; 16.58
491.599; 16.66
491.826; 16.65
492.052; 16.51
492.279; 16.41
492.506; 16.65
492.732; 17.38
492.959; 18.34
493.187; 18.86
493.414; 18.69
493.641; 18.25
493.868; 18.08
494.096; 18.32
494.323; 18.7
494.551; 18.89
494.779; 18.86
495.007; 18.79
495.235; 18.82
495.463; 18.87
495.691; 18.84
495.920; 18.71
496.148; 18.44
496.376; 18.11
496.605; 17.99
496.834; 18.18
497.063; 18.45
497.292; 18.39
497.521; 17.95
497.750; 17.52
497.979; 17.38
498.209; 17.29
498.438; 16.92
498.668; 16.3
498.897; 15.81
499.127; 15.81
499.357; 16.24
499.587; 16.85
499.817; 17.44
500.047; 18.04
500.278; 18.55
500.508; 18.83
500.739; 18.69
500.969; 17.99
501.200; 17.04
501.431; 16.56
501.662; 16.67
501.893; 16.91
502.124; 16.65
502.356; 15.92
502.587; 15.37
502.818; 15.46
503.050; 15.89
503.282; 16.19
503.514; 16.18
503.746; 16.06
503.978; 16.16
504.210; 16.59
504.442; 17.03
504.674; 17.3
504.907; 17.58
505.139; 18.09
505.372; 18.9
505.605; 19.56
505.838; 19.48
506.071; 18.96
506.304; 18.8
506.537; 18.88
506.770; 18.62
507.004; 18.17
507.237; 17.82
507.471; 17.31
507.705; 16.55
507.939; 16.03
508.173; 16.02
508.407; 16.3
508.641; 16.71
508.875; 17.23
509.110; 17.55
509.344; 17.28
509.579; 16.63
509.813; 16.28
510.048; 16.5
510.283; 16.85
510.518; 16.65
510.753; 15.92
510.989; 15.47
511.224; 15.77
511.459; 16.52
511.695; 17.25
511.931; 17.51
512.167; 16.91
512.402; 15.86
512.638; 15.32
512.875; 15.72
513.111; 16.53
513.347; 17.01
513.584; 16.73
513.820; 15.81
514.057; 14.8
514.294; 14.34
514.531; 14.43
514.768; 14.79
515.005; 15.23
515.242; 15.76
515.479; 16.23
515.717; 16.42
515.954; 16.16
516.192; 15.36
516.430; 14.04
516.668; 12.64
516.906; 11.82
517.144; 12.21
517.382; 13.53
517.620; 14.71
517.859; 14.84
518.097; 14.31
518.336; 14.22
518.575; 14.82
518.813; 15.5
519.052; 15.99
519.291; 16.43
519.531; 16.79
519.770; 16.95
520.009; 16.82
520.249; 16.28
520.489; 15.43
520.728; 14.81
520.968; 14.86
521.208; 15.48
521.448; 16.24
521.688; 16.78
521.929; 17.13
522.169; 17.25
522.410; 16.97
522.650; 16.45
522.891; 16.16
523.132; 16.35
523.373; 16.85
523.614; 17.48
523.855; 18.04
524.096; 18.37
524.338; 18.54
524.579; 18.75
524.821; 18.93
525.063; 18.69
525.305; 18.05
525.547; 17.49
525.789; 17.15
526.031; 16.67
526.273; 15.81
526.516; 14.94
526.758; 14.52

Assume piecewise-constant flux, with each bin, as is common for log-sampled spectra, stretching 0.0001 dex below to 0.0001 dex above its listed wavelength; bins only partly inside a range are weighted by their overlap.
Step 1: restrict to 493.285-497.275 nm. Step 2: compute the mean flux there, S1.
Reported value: 18.5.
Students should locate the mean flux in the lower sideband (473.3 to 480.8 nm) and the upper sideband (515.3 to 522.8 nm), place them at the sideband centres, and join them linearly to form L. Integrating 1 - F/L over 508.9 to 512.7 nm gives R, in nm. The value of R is -0.19 nm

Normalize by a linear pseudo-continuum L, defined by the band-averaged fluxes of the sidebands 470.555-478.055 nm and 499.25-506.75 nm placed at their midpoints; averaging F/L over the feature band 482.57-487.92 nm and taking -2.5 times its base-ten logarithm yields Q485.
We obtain 0.04 mag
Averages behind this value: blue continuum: 16.6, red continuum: 17.4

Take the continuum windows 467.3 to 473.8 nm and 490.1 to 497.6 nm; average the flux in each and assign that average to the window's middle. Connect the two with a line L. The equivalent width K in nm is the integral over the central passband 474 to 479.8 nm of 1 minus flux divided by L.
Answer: -0.14 nm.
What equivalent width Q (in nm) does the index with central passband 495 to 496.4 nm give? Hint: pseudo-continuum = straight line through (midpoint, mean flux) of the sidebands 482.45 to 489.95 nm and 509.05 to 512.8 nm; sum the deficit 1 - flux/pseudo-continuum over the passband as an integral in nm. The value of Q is -0.19 nm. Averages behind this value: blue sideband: 16.4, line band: 18.7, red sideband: 16.5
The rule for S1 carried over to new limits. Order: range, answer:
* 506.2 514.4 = 16.7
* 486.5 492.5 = 16.5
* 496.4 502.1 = 17.4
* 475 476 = 16.8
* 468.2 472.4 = 16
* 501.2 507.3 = 17.3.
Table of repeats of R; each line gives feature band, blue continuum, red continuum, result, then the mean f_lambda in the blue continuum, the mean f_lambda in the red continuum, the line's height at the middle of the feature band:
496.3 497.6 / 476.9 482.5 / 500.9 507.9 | -0.08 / 16.8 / 17.3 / 17.1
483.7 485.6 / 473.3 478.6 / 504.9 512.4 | 0.05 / 16.9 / 17.3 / 17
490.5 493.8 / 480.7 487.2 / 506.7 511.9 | -0.15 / 16.1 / 16.8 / 16.3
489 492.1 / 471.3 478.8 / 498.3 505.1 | 0.06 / 16.7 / 16.8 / 16.8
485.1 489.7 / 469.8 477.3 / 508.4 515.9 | 0.04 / 16.5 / 16.2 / 16.4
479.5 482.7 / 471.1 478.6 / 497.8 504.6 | -0.02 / 16.7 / 16.8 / 16.7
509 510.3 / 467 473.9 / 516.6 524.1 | -0.09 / 16.2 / 15.7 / 15.8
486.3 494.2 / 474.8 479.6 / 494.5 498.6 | 0.43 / 16.8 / 18.2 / 17.7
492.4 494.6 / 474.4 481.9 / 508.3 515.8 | -0.21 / 16.9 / 16.2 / 16.6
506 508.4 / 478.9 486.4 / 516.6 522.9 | -0.27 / 16.6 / 15.4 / 15.8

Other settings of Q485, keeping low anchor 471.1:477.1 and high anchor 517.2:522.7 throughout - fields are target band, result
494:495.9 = -0.153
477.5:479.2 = 0.005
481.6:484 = 0.008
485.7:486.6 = 0.110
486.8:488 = -0.031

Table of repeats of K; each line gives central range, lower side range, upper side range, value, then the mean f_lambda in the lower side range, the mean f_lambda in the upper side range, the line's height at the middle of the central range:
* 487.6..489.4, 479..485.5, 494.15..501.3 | 0.064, 16.8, 17.9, 17.2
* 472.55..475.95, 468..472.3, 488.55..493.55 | -0.223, 16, 16.8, 16.1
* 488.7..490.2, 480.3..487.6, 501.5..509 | 0.001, 16.2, 17.2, 16.5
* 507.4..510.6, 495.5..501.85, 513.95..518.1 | -0.187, 17.6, 14.5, 15.8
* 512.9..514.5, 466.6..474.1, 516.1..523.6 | -0.024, 16.2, 15.5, 15.5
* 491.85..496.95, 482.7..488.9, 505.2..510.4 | -0.414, 16.3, 17.6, 16.8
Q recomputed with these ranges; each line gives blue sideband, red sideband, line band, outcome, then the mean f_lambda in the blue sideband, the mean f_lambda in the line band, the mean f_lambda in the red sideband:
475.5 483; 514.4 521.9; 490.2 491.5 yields 0.00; 16.7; 16.3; 15.2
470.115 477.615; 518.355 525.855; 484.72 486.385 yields 0.07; 16.5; 15.9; 16.8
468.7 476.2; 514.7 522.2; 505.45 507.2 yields -0.36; 16.5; 18.9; 15.3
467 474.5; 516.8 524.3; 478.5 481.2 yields -0.19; 16.3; 17.4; 15.8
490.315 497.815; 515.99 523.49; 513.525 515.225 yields 0.08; 17.8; 15.1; 15.4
